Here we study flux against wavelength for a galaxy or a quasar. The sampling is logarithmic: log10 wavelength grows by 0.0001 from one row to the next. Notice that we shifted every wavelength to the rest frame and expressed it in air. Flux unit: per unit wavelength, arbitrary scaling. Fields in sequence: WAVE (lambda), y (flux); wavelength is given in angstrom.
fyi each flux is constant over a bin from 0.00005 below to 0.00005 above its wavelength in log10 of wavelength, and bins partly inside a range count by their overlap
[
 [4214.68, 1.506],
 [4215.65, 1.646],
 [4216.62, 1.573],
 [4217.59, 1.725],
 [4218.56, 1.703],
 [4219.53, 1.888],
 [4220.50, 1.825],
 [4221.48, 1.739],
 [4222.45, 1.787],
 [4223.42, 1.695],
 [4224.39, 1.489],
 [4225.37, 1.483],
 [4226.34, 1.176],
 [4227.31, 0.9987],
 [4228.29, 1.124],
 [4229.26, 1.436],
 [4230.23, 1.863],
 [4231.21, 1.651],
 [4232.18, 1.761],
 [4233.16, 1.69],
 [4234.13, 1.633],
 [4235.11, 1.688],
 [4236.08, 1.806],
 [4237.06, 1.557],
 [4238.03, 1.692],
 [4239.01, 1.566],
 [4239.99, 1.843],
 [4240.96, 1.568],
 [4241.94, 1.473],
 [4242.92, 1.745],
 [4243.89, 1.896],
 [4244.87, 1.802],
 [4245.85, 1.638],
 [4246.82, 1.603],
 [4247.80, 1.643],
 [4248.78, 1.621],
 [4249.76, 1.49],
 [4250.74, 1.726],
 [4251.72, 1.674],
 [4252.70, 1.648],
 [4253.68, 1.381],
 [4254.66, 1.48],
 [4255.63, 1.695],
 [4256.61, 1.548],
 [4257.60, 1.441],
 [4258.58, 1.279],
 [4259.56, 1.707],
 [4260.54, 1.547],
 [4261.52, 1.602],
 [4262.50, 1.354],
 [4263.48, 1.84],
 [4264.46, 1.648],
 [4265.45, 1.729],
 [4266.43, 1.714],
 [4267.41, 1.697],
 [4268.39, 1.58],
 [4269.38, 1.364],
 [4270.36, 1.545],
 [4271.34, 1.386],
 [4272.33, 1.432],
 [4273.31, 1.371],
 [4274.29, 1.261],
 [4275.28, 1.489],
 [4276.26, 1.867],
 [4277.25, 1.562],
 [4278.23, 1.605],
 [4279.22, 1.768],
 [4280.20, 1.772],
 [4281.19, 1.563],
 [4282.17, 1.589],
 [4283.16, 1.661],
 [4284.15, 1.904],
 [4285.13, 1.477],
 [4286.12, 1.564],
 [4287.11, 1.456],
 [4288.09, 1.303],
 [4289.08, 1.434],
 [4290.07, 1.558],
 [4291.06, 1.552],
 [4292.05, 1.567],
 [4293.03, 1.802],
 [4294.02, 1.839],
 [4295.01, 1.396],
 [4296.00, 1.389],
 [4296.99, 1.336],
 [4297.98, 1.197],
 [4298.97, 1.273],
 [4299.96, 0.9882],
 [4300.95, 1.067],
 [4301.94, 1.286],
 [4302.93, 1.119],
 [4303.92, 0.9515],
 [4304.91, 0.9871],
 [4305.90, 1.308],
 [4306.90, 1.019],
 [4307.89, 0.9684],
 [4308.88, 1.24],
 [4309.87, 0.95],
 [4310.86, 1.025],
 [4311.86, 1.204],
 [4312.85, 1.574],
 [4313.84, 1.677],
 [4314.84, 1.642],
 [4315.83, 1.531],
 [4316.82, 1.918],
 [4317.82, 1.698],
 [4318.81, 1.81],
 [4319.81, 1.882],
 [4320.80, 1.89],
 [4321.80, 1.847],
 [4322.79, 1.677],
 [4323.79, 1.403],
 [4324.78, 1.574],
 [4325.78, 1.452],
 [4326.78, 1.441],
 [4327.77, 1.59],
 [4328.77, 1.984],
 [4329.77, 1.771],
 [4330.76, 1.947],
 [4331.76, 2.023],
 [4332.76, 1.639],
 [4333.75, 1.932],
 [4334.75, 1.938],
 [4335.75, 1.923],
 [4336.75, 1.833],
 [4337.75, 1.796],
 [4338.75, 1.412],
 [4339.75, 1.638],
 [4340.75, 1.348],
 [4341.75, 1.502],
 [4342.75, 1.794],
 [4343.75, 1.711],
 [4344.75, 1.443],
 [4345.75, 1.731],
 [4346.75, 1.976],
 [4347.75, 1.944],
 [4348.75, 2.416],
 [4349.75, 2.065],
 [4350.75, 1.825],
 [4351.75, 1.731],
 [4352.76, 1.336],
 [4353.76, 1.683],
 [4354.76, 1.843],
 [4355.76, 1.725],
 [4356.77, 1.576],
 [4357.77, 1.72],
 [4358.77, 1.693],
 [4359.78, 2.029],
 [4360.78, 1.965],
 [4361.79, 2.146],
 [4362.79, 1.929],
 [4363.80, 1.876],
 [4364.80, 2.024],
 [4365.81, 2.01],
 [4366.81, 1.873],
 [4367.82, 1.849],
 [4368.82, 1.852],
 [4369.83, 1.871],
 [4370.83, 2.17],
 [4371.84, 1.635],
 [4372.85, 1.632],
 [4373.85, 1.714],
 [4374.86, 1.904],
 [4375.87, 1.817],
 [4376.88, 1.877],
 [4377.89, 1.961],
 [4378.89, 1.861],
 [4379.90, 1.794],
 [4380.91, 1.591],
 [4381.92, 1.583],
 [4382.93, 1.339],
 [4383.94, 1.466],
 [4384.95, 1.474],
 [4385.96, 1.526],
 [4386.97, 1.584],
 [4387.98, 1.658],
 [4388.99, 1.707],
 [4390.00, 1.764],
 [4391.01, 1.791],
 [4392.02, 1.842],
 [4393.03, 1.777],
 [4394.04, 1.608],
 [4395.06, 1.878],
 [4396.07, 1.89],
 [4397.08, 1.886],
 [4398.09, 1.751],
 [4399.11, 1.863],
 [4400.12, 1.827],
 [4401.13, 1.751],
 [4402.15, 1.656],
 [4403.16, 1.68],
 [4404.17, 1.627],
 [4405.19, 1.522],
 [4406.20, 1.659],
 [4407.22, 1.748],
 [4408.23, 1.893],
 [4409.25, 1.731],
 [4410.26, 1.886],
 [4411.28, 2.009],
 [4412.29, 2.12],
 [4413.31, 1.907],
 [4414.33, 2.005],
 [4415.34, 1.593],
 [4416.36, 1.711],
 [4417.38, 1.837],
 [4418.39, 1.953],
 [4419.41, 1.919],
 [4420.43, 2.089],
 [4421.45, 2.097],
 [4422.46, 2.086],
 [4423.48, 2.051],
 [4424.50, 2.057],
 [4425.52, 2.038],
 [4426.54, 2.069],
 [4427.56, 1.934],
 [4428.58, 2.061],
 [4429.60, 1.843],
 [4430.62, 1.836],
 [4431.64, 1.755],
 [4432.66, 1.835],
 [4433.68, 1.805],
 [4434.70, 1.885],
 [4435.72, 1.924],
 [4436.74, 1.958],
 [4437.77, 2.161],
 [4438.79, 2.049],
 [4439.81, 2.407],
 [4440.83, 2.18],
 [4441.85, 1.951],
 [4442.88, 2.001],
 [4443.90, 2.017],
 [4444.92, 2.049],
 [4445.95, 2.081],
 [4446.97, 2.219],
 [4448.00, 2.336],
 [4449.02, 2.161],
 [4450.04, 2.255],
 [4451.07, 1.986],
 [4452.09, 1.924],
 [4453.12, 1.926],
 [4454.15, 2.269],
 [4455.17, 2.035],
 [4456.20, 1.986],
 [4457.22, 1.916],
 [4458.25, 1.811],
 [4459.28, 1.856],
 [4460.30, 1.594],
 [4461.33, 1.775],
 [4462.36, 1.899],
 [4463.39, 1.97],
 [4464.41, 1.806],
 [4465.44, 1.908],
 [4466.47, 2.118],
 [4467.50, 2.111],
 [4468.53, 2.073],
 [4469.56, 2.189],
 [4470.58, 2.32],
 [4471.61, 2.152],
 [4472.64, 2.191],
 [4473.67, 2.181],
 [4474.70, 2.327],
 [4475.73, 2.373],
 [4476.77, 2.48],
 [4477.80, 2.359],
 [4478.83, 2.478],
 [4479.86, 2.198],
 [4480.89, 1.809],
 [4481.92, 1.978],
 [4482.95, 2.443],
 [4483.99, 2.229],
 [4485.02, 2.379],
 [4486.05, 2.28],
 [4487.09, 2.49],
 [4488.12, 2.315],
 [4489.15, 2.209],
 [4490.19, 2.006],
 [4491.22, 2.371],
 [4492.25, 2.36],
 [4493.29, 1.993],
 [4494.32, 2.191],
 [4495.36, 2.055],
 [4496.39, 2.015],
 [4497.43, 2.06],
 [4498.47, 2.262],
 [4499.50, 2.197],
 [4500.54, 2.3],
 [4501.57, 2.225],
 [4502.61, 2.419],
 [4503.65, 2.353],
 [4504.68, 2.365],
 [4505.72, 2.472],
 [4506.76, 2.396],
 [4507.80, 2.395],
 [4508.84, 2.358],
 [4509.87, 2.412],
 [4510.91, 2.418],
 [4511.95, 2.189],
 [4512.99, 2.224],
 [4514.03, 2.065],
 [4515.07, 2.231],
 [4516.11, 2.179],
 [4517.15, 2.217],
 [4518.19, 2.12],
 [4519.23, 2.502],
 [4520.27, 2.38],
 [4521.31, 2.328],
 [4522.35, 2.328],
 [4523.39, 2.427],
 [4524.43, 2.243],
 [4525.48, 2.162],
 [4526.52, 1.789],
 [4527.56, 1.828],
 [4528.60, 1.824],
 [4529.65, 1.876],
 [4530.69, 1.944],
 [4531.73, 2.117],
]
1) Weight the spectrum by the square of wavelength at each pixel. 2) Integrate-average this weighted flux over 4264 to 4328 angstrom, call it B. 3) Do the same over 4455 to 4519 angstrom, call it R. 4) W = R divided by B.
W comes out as 1.61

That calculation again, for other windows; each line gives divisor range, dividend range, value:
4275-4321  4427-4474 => 1.48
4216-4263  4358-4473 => 1.29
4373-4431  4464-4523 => 1.29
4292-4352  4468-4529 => 1.54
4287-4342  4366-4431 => 1.25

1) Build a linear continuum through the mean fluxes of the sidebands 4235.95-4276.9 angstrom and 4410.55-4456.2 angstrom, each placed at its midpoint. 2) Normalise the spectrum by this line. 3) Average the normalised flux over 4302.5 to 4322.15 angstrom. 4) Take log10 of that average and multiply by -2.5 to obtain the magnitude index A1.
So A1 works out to 0.22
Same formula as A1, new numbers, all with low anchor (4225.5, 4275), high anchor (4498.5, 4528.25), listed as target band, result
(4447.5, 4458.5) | 0.02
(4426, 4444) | 0.04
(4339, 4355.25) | 0.05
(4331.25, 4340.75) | 0.02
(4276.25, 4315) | 0.20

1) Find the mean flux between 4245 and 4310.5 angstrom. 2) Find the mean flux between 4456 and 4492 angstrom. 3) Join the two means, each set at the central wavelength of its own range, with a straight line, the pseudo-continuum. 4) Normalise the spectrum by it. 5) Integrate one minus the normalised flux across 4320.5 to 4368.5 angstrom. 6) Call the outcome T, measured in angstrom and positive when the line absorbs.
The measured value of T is -2.2 angstrom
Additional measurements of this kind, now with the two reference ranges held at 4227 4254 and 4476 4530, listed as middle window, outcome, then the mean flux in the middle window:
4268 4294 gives 2.35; 1.56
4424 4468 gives 2.24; 1.99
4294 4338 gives 7.23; 1.51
